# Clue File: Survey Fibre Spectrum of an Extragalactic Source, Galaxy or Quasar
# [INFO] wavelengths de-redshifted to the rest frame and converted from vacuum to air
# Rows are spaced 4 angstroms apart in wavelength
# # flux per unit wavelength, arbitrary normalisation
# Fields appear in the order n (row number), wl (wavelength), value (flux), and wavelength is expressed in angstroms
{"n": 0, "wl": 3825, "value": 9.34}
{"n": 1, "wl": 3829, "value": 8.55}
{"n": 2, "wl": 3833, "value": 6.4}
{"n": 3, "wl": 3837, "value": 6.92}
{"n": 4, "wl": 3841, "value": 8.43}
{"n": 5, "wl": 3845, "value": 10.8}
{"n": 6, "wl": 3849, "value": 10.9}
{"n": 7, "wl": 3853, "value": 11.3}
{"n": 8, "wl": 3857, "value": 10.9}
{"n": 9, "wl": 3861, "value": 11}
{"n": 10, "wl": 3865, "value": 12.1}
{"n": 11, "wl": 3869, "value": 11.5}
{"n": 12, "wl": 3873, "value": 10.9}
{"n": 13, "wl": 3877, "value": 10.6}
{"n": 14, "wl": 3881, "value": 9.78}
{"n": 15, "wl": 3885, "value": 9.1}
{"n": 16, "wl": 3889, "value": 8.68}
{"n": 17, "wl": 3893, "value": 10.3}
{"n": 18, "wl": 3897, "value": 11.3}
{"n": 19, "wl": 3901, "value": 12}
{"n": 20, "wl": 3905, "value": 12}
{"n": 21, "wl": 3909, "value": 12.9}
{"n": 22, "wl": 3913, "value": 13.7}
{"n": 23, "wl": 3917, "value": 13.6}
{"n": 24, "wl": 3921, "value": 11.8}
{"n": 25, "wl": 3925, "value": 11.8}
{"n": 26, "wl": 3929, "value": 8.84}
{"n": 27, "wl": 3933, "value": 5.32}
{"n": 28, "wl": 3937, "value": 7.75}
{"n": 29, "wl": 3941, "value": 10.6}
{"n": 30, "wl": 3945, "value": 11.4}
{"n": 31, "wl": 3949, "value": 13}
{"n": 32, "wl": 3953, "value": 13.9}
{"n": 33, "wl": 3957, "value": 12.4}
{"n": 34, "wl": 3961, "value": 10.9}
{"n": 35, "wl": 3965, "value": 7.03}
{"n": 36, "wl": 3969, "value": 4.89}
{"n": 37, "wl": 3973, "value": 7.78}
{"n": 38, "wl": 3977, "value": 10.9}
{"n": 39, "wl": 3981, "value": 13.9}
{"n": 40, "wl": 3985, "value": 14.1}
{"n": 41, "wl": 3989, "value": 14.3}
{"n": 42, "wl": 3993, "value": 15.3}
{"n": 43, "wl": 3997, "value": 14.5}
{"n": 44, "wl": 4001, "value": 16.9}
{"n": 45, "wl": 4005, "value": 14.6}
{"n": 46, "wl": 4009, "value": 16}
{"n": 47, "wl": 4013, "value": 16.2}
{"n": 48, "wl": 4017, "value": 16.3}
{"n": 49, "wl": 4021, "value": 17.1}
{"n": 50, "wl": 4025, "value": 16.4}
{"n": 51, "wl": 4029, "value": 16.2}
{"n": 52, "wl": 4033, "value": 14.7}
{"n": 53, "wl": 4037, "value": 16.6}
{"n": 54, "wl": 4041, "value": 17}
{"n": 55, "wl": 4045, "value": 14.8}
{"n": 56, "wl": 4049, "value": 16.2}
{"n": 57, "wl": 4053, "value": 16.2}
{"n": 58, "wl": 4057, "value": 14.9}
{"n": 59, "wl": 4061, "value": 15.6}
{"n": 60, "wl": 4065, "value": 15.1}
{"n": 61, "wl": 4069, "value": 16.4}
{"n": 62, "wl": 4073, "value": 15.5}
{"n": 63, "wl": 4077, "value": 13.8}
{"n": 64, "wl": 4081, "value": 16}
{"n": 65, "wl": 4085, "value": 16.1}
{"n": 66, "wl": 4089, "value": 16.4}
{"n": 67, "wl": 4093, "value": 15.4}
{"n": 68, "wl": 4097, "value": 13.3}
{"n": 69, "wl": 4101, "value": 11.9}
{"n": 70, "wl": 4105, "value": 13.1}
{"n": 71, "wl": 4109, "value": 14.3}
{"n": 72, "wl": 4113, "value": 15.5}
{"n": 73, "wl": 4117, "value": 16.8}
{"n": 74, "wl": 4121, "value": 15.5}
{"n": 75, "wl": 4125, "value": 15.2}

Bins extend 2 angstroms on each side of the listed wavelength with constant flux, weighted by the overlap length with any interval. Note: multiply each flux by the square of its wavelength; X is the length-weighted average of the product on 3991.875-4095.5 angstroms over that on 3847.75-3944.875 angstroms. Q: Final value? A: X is 1.6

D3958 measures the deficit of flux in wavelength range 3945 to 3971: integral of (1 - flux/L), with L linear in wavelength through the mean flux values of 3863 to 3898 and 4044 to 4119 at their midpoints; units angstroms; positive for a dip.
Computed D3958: 3.77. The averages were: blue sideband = 10.4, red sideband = 15.1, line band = 10.4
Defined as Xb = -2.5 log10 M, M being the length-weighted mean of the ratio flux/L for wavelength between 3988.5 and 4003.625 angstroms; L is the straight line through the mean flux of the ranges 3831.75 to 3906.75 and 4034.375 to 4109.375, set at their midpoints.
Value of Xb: -0.15 mag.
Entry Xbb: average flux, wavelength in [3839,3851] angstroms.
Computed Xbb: 10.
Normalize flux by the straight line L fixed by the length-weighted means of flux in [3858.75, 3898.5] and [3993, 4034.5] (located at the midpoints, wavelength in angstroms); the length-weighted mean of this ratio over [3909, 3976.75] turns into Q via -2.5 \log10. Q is 0.24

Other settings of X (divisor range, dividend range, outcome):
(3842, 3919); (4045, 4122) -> 1.50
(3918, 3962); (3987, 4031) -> 1.52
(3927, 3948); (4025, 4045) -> 1.87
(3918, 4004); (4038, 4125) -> 1.42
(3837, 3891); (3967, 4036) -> 1.47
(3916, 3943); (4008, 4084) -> 1.71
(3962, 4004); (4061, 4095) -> 1.36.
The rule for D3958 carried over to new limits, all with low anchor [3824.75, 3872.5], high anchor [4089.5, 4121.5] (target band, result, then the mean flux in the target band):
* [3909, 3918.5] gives -2.1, 13.5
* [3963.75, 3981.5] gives 5.3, 8.56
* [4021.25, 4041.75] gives -4.7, 16.2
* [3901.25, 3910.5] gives -1.2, 12.3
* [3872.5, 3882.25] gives 0.0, 10.4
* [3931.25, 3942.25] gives 3.6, 7.76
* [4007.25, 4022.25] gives -4.1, 16.4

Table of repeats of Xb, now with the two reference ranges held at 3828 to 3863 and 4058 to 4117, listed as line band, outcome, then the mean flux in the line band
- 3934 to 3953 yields 0.10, 10.7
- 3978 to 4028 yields -0.18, 15.4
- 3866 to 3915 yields -0.06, 11.1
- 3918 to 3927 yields -0.07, 12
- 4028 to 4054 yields -0.15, 15.9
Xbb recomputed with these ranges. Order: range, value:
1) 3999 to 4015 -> 15.9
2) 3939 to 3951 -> 11.7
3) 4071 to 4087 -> 15.4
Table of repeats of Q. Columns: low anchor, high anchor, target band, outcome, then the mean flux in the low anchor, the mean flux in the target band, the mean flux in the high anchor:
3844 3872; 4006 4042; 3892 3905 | 0.10 mag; 11.2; 11.4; 16.2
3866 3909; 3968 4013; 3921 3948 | 0.24 mag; 10.8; 9.61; 13.3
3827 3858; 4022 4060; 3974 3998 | 0.04 mag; 9.22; 13.6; 15.9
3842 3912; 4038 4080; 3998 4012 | -0.11 mag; 10.9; 15.8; 15.6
